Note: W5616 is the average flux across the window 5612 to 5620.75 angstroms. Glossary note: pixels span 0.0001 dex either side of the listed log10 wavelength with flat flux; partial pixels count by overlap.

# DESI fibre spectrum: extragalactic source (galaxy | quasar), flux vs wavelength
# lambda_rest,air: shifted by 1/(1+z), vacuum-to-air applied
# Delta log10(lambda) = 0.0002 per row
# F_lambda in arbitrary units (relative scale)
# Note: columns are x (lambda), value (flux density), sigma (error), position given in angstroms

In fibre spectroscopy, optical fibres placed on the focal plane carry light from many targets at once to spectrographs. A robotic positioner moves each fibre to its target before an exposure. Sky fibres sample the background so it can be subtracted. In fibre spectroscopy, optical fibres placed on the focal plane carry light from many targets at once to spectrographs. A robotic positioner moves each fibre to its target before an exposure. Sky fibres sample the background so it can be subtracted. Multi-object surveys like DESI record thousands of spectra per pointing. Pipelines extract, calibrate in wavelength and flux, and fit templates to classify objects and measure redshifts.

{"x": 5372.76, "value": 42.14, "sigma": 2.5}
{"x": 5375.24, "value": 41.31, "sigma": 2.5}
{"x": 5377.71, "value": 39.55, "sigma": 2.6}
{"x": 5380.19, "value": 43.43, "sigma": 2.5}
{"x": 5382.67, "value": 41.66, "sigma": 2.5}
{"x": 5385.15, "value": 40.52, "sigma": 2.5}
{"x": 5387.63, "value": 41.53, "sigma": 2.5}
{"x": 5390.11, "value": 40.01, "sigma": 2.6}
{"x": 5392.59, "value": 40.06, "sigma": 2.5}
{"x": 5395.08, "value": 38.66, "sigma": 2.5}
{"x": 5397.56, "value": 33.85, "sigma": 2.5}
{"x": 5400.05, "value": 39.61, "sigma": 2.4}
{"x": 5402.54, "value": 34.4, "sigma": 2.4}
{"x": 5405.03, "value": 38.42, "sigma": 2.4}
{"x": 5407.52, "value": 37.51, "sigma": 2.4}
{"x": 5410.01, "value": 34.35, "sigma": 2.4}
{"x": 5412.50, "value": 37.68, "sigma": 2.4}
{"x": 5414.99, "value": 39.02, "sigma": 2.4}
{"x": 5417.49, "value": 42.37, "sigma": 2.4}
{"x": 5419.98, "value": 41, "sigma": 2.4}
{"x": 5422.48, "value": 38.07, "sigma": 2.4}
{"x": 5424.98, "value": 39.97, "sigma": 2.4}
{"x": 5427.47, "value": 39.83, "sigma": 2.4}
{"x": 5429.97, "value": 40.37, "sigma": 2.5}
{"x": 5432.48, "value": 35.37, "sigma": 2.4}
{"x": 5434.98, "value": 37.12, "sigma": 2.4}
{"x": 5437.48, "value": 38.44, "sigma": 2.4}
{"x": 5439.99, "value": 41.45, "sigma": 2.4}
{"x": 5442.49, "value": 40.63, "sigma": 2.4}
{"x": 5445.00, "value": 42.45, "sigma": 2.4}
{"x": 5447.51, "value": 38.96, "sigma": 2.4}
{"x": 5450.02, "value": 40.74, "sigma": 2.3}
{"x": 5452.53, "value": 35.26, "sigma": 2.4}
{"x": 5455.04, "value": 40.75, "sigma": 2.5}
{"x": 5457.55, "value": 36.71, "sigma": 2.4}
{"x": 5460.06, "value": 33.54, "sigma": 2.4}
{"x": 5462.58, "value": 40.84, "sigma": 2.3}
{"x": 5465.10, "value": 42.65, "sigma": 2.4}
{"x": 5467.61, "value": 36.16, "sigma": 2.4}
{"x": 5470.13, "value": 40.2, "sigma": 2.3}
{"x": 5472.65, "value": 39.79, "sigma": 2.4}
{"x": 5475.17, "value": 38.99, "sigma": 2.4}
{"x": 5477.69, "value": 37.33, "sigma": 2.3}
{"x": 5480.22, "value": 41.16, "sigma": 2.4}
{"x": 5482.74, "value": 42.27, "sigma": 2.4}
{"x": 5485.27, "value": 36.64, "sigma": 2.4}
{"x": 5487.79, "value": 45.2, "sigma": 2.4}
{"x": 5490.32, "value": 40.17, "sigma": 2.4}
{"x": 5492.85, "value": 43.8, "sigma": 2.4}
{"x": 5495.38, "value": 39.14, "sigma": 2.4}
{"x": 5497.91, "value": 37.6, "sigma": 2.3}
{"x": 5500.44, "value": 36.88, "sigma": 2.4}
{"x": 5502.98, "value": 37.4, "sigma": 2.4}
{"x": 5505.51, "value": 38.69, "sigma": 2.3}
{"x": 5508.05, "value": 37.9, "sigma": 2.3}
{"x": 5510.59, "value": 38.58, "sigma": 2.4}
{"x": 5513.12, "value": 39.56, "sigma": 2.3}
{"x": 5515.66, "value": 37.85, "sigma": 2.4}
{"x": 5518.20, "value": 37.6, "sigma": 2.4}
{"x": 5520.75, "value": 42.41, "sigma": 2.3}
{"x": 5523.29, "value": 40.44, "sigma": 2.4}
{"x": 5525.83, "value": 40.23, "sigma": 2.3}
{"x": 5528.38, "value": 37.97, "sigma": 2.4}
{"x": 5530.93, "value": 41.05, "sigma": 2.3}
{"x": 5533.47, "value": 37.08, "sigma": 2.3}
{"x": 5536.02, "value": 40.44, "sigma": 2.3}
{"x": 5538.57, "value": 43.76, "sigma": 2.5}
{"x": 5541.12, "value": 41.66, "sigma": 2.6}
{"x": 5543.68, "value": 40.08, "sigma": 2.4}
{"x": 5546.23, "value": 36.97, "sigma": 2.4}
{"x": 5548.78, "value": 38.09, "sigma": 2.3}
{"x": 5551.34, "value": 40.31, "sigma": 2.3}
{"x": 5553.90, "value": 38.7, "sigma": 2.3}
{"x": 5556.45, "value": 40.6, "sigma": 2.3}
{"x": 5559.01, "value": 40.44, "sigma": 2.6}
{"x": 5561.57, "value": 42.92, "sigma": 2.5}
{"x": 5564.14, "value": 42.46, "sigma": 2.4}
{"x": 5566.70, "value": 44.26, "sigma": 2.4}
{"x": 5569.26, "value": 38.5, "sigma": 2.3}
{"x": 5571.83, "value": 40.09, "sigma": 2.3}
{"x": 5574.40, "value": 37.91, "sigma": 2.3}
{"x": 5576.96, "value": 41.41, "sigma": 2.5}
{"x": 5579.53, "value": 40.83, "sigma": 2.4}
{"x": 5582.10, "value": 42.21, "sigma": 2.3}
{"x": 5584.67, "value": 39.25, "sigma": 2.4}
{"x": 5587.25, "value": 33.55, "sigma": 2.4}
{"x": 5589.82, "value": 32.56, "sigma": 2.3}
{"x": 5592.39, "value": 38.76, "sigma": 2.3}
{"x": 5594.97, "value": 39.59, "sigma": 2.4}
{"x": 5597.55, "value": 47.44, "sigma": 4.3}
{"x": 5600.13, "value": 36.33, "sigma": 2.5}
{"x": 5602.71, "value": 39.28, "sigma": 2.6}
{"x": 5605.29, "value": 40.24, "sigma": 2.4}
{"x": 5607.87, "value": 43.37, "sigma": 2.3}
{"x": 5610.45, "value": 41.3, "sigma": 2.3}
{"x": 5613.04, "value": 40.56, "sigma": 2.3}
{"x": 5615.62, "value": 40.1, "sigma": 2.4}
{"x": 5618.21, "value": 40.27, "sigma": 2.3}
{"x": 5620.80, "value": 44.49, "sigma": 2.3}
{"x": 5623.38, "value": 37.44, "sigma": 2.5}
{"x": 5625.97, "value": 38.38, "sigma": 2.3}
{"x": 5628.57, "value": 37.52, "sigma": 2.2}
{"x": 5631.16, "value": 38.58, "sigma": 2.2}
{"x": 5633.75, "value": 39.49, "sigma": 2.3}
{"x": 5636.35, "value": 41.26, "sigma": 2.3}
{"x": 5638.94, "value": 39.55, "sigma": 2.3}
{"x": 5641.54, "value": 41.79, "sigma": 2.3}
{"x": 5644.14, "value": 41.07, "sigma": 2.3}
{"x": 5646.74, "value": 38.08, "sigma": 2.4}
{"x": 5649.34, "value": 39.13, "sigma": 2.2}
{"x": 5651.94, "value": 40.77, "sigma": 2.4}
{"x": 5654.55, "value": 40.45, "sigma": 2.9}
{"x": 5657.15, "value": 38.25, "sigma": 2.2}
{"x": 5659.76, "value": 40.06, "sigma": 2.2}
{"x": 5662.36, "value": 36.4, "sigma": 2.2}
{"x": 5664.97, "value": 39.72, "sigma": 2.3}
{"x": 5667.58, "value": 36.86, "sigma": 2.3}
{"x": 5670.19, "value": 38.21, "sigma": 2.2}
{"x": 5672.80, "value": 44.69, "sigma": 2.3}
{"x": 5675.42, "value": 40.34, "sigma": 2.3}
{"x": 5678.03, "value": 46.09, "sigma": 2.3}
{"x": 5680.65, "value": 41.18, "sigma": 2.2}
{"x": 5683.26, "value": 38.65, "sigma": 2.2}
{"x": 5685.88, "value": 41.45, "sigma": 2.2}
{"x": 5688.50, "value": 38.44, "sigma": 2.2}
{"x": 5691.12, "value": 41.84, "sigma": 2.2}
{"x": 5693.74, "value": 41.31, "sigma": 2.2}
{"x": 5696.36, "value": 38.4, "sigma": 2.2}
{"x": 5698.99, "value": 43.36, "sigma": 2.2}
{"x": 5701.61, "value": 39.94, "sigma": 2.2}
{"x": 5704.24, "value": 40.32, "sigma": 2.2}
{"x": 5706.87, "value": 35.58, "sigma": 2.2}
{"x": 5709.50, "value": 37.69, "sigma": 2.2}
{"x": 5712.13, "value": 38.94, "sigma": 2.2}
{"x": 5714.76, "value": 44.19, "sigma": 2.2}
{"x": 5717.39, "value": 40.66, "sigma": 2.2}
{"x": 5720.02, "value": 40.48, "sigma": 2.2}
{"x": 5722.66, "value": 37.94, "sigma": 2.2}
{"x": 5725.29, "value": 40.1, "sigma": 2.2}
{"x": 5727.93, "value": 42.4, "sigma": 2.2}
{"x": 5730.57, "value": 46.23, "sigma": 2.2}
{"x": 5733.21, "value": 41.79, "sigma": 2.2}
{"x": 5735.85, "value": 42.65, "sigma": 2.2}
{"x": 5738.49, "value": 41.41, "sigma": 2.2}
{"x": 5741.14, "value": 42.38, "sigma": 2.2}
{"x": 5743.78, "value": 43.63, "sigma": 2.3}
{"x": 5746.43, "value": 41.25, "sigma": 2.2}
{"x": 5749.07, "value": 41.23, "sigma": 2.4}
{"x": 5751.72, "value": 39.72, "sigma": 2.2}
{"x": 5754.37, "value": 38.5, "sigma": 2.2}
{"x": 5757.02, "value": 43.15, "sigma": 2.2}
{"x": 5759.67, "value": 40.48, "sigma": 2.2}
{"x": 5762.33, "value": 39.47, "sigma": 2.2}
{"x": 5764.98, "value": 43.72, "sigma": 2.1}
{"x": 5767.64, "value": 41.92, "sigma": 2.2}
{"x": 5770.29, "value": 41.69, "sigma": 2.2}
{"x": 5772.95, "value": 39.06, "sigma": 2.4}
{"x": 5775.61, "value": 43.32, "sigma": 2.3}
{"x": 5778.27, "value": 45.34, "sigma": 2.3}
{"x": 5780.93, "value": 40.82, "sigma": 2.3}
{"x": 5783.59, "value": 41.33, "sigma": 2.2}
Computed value 40.9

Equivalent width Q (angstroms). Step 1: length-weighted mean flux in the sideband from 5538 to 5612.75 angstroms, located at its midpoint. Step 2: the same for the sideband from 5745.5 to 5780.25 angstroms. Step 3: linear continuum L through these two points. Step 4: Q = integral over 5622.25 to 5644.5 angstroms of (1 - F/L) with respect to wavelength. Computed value 0.6 angstroms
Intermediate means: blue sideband 40.1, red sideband 41.4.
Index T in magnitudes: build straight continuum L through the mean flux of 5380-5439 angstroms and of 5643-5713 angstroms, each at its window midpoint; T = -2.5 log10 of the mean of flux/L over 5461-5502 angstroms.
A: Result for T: -0.02 mag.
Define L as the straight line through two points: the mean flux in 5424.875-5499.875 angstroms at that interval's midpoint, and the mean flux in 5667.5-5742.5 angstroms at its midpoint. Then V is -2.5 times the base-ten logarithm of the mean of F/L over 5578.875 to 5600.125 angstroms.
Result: 0.03 mag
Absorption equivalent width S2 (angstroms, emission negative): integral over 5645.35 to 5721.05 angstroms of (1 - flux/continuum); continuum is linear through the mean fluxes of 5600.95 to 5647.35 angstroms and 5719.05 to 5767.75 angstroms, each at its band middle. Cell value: 1.4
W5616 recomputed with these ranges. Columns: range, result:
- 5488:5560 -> 39.6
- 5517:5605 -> 39.9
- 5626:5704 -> 40.1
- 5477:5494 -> 41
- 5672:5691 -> 41.5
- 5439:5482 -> 39.3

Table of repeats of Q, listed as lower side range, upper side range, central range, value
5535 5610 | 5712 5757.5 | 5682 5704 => 0.4 angstroms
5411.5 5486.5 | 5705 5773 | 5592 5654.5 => 0.1 angstroms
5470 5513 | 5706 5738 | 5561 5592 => 0.3 angstroms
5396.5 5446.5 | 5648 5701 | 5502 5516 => 0.3 angstroms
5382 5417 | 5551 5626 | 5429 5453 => -0.2 angstroms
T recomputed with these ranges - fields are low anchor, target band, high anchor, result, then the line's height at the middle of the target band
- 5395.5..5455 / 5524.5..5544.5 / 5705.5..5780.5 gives -0.02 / 39.5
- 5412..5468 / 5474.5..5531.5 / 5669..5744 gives 0.00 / 39.6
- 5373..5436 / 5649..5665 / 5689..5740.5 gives 0.03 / 40.5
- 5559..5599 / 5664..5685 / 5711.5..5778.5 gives 0.01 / 40.9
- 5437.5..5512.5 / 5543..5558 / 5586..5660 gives 0.01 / 39.5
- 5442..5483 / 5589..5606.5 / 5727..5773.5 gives 0.03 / 40.4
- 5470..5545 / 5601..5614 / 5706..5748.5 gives -0.01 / 40.4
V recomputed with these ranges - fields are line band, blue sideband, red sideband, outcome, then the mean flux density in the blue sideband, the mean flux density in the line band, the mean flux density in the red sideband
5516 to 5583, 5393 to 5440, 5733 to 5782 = -0.02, 38.2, 40.3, 41.7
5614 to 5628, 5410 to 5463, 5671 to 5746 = 0.01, 38.9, 40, 41.1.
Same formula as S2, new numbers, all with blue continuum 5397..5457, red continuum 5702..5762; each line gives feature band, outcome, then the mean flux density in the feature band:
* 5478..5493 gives -0.8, 41.1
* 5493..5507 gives 0.3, 38.4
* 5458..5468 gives 0.2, 38.4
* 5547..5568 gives -0.7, 40.9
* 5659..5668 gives 0.5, 38.3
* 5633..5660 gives 0.2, 40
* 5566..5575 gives -0.1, 40.1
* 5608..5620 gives -0.3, 41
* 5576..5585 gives -0.3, 41.1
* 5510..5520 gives 0.2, 38.6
